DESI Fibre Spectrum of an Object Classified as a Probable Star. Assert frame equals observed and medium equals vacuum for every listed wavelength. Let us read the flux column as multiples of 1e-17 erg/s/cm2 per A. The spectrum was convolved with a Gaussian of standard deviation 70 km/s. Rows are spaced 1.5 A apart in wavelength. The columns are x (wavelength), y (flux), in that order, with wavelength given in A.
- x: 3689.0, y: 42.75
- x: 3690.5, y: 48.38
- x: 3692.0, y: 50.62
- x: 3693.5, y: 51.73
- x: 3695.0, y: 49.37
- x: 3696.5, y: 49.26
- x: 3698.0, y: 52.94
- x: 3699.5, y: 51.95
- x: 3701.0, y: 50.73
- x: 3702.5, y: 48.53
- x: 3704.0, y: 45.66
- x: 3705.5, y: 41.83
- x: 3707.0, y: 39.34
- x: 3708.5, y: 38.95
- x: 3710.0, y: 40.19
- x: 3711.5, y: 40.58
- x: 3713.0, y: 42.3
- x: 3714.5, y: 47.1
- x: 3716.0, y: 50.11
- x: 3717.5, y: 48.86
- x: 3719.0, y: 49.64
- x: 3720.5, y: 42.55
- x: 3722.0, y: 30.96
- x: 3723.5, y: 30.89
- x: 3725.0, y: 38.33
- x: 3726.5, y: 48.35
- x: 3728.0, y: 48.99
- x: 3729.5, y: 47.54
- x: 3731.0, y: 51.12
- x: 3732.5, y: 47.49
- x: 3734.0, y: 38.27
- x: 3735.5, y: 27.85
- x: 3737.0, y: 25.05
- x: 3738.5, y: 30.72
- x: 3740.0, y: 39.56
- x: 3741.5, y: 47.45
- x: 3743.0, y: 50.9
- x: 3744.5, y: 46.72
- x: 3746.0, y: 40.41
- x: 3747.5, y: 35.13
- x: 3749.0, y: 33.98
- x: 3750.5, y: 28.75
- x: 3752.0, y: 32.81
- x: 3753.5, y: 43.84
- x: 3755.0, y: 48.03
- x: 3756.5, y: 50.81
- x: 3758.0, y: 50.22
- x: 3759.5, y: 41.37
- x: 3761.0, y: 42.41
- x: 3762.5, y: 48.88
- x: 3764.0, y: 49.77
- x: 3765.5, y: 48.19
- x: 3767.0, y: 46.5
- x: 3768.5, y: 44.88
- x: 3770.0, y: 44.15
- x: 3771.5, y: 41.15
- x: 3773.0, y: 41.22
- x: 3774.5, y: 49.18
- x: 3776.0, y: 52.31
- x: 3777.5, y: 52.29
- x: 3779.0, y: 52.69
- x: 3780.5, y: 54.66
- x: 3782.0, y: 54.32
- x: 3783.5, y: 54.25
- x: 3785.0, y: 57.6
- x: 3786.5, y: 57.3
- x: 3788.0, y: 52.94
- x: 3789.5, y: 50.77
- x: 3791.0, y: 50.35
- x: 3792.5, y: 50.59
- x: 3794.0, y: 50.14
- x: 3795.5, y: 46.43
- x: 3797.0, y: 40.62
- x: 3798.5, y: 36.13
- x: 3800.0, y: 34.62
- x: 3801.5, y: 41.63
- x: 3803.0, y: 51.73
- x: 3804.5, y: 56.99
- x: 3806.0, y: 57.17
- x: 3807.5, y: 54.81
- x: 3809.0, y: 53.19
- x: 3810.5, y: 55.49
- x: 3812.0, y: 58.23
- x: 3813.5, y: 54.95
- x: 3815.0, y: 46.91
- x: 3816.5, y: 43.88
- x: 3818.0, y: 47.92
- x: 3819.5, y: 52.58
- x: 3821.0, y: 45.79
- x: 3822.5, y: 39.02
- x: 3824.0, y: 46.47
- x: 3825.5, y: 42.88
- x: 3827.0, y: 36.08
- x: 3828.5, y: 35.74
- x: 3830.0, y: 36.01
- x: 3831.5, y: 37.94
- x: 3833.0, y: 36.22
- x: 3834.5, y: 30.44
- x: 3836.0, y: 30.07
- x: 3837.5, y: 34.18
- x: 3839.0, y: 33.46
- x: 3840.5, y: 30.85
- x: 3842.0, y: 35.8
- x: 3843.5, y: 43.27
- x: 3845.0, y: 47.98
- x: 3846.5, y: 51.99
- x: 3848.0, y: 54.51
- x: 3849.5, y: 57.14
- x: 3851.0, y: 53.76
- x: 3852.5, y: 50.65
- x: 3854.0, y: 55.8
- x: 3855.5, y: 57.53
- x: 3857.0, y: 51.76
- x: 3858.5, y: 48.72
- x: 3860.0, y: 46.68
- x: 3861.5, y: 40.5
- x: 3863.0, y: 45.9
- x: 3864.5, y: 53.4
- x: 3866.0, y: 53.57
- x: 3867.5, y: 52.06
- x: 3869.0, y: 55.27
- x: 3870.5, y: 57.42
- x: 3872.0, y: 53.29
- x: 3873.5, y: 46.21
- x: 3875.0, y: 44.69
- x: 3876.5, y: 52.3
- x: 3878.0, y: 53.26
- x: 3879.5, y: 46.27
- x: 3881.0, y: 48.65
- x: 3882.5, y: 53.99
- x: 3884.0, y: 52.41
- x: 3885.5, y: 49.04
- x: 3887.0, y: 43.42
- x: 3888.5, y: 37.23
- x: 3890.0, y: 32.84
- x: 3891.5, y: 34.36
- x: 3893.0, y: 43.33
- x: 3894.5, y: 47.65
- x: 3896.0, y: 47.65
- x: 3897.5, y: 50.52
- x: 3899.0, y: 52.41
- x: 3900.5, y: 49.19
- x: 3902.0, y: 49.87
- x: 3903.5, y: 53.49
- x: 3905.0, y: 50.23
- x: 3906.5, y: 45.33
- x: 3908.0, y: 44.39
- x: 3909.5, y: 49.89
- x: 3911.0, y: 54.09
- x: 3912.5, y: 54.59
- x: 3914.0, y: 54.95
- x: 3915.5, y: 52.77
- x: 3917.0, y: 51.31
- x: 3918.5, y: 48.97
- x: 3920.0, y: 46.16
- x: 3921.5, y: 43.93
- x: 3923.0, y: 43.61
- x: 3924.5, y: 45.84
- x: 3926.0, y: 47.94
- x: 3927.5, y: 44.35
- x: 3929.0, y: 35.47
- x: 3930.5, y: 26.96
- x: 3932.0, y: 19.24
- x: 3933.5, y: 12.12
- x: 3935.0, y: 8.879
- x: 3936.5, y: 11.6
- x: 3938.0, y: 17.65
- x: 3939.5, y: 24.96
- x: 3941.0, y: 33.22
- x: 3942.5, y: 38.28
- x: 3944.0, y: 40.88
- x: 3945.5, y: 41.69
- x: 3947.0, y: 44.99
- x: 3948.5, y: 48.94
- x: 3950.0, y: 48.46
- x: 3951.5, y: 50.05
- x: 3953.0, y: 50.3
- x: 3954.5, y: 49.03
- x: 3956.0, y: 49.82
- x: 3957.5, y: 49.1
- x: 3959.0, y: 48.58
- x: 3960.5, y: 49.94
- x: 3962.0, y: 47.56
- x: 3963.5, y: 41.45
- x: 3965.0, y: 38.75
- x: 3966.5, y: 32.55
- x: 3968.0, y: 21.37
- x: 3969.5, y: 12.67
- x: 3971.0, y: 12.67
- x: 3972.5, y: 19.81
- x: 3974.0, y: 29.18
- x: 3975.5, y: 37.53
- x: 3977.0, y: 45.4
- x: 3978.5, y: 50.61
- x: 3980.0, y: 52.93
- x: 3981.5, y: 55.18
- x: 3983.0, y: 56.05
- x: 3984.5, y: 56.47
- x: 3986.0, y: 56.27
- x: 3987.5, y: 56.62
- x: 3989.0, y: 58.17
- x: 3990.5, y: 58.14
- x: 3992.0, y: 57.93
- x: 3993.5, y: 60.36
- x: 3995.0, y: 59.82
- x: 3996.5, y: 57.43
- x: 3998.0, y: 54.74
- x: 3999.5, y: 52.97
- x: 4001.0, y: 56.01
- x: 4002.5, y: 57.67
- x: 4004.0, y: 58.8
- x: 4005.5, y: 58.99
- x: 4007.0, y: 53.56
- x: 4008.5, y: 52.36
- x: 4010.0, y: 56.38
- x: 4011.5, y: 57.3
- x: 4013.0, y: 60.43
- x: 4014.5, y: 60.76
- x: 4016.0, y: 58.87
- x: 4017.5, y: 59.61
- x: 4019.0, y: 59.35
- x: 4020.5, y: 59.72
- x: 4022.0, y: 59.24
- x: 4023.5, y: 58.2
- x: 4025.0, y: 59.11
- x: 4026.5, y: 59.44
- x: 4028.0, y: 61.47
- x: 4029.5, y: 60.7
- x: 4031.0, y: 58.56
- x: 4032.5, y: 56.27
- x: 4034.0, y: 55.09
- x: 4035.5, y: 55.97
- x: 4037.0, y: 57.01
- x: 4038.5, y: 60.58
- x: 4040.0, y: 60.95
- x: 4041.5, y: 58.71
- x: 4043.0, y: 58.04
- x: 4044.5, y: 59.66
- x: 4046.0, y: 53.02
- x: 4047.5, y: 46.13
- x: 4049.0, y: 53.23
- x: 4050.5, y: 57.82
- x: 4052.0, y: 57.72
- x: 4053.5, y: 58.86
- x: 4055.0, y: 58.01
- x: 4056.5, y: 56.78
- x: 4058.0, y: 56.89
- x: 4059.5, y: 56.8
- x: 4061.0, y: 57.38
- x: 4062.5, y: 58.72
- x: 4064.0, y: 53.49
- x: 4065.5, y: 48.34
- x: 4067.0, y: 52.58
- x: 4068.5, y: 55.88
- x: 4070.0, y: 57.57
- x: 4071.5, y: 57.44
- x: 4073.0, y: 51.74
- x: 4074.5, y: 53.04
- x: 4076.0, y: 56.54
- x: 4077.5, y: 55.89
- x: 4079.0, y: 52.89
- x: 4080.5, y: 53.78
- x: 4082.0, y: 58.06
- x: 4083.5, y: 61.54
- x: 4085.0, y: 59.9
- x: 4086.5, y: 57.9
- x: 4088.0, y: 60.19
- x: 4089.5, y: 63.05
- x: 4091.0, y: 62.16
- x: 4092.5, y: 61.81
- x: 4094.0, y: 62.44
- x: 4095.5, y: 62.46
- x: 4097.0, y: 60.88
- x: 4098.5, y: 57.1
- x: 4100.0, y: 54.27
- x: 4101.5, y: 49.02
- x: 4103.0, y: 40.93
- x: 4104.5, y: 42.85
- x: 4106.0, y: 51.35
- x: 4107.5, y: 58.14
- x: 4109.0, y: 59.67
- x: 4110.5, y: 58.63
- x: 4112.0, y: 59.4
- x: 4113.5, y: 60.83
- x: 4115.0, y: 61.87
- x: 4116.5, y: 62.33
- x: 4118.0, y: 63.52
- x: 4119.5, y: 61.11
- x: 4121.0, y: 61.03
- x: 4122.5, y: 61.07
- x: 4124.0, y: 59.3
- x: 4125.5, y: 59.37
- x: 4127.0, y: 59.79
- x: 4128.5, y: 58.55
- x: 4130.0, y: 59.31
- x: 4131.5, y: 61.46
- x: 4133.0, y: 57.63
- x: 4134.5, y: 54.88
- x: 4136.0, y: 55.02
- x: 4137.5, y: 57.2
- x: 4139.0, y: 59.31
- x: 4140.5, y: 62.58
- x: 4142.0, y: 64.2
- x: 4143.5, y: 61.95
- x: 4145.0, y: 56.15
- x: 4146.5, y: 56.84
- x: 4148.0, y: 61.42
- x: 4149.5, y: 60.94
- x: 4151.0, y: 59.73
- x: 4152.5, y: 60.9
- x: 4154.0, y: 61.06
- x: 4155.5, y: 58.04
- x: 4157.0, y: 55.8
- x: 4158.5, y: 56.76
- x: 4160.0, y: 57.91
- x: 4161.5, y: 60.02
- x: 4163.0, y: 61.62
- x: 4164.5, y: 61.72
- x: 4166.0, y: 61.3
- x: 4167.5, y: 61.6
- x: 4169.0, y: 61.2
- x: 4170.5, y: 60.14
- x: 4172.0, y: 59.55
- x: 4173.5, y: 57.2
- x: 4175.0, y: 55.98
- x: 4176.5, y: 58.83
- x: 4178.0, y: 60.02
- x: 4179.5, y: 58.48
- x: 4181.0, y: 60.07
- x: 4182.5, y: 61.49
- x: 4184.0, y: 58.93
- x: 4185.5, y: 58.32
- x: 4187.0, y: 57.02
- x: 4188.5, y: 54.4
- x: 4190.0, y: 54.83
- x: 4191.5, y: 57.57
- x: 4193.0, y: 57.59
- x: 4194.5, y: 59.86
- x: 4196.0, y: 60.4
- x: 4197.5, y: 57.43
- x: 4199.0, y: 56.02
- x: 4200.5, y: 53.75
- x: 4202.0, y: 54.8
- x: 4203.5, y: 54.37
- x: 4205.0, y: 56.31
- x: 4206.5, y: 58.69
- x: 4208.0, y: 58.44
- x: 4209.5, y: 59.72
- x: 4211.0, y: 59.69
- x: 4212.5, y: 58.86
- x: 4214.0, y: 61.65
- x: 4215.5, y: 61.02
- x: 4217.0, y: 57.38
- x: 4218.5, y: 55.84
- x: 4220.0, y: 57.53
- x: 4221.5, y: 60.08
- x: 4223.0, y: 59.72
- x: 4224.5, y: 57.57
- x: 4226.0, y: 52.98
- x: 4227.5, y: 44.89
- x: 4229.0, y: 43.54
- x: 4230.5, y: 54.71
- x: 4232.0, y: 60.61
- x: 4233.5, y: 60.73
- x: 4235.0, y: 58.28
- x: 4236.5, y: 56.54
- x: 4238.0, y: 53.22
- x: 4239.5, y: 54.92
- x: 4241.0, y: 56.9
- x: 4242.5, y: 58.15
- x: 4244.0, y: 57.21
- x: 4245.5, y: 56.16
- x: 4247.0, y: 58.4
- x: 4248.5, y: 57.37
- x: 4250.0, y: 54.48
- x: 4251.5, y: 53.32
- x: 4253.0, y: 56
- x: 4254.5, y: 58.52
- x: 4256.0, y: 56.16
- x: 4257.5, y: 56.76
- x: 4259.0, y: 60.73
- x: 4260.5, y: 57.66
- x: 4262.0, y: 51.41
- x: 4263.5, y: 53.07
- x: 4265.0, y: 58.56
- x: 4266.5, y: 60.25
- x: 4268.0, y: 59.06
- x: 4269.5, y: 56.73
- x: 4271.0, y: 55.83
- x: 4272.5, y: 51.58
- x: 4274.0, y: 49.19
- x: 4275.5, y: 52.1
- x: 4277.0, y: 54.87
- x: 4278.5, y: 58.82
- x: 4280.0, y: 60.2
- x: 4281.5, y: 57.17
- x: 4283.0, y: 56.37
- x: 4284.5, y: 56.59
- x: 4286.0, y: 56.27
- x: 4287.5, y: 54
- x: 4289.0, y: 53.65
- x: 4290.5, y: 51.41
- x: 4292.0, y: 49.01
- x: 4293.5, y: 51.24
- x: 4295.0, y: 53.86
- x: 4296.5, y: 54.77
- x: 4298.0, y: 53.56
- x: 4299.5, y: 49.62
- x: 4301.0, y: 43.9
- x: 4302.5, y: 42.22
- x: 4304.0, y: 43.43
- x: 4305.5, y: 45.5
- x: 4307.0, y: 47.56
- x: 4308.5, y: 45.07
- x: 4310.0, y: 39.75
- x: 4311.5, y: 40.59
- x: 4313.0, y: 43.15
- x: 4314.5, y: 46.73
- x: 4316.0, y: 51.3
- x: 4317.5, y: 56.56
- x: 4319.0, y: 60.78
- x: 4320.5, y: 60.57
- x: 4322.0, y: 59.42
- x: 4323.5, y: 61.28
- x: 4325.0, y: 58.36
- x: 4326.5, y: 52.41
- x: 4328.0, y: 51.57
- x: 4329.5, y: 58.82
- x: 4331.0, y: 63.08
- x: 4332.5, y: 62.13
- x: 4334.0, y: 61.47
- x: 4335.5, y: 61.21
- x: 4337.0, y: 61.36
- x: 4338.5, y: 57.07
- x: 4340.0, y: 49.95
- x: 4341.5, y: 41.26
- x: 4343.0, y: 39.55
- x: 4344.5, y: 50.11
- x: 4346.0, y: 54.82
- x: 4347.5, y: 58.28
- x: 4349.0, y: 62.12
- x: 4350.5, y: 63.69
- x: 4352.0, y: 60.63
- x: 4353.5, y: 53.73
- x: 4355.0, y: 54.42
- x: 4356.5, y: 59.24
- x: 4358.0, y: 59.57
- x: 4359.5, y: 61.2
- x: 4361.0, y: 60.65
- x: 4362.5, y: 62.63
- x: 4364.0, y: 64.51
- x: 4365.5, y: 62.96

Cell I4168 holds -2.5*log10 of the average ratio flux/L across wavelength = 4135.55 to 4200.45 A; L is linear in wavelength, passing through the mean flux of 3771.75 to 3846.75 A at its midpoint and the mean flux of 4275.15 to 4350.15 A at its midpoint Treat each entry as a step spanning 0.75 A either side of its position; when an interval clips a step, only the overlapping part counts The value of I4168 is -0.16 mag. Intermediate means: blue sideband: 46.1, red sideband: 53.2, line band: 59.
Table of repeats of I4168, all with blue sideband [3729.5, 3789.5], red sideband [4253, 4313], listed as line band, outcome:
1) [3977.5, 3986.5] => -0.13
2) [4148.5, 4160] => -0.16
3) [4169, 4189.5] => -0.15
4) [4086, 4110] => -0.13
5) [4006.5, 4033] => -0.19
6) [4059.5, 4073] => -0.12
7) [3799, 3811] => -0.10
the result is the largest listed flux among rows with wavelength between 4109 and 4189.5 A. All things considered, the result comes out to 64.2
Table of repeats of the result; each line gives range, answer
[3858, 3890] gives 57.42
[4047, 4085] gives 61.54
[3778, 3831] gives 58.23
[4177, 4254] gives 61.65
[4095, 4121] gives 63.52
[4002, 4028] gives 61.47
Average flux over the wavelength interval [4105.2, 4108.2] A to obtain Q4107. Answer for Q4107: 54.5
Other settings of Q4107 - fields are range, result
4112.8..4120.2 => 61.9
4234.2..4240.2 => 55.8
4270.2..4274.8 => 52.2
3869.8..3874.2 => 52.3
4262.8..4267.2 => 57.3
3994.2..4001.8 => 56.2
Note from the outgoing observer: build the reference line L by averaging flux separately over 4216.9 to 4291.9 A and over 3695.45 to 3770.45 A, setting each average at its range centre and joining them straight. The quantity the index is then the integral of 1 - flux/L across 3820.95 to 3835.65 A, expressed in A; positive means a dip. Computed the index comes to 2.4 A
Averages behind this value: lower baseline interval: 43.2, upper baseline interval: 55.8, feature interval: 38.1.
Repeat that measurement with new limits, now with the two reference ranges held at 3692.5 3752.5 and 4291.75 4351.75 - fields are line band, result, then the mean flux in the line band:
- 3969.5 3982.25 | 2.9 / 36.4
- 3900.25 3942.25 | 5.5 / 39.9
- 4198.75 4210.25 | -1.3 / 56.5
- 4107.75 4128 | -4.6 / 60.5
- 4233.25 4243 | -1.0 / 56.7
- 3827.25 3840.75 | 3.2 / 34.1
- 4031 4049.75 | -3.2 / 56.3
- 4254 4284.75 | -2.6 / 56.2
